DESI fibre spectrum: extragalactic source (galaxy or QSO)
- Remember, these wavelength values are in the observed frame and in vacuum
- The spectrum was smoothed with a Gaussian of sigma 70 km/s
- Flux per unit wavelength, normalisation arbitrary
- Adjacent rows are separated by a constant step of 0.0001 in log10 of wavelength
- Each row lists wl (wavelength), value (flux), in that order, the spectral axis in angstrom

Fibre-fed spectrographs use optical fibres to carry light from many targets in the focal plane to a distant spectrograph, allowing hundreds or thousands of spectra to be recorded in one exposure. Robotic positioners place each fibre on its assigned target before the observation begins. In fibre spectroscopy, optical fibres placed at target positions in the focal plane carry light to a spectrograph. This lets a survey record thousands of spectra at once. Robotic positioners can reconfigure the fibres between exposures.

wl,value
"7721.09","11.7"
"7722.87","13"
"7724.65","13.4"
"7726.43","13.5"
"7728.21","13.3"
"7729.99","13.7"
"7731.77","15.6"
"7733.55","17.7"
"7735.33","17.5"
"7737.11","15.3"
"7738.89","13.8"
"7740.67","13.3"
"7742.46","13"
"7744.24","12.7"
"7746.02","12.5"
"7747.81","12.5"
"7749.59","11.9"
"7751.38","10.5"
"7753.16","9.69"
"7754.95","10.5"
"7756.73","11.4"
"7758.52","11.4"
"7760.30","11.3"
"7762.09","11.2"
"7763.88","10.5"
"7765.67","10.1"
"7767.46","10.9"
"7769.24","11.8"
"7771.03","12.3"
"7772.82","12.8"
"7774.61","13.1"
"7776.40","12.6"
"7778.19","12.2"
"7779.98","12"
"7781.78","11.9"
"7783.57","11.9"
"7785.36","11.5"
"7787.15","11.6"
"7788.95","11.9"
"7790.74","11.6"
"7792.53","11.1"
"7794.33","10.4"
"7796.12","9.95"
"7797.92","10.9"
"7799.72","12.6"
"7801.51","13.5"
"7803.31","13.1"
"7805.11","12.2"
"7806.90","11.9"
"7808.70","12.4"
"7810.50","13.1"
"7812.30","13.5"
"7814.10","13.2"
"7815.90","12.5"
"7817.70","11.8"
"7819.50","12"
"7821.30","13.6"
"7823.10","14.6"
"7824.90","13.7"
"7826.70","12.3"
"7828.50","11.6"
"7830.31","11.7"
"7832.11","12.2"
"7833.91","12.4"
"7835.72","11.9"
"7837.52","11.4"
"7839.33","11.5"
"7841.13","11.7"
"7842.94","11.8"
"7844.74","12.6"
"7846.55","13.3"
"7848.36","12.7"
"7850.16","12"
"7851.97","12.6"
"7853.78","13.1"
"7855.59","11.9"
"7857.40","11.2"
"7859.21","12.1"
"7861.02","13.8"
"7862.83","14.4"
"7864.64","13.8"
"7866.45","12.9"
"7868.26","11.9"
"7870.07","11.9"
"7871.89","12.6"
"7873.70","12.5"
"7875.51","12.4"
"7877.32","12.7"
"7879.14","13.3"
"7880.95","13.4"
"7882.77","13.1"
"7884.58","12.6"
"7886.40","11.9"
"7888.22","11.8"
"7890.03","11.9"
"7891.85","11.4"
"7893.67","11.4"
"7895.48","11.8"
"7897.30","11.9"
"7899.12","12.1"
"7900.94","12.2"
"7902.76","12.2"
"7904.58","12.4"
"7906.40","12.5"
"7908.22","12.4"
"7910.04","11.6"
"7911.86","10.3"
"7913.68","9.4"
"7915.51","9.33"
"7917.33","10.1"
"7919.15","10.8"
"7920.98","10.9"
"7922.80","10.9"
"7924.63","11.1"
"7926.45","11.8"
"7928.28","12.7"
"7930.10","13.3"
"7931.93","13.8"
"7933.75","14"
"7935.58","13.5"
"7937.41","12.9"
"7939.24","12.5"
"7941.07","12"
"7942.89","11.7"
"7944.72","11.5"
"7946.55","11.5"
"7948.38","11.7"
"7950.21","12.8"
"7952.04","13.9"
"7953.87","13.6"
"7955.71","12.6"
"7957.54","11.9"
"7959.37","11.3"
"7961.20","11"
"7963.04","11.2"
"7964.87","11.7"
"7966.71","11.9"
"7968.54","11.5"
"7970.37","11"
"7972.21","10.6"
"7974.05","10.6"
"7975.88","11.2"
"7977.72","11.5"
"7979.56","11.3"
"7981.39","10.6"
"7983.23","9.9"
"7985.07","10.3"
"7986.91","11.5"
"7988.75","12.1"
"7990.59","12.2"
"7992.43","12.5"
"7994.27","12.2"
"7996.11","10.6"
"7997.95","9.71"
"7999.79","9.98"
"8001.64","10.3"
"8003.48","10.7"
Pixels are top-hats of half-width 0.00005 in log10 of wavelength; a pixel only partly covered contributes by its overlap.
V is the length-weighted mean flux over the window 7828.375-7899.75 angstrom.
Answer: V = 12.3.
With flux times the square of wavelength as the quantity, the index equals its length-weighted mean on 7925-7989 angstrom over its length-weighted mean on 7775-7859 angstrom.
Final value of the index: 1.01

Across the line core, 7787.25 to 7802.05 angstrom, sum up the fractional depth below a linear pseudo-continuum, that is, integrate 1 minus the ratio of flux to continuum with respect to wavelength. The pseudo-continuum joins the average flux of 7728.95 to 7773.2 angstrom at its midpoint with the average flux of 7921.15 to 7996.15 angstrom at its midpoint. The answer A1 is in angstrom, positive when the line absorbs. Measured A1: 1.1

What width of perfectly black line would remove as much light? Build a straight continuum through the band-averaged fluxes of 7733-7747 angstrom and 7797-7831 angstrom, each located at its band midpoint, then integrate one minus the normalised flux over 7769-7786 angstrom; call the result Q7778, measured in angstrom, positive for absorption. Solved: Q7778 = 1.6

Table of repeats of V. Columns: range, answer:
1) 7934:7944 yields 12.6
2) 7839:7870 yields 12.6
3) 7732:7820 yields 12.3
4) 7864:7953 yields 12.1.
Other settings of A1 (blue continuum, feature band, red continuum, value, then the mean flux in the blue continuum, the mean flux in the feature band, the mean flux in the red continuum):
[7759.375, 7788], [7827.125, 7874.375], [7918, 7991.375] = -2.4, 11.7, 12.4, 11.8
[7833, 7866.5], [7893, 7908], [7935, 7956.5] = 0.5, 12.5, 12.1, 12.5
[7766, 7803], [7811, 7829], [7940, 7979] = -1.7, 11.8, 12.9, 11.7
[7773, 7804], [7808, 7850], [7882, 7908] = -1.9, 11.9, 12.5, 12.1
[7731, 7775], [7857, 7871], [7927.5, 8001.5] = -0.8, 12.5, 12.8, 11.8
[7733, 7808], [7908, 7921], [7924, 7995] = 1.6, 12.1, 10.5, 11.9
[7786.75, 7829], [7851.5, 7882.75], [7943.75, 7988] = -1.9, 12.3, 12.7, 11.5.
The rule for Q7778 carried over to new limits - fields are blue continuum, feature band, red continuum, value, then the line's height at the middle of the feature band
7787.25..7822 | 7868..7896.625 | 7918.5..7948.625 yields -0.3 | 12.2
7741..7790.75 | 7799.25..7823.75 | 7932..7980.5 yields -2.2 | 11.8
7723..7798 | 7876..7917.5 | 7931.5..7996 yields 0.6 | 12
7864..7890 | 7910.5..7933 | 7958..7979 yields 1.3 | 11.9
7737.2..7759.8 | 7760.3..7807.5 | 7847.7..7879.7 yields 1.9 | 12.2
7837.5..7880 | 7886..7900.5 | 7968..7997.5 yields 0.4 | 12.2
